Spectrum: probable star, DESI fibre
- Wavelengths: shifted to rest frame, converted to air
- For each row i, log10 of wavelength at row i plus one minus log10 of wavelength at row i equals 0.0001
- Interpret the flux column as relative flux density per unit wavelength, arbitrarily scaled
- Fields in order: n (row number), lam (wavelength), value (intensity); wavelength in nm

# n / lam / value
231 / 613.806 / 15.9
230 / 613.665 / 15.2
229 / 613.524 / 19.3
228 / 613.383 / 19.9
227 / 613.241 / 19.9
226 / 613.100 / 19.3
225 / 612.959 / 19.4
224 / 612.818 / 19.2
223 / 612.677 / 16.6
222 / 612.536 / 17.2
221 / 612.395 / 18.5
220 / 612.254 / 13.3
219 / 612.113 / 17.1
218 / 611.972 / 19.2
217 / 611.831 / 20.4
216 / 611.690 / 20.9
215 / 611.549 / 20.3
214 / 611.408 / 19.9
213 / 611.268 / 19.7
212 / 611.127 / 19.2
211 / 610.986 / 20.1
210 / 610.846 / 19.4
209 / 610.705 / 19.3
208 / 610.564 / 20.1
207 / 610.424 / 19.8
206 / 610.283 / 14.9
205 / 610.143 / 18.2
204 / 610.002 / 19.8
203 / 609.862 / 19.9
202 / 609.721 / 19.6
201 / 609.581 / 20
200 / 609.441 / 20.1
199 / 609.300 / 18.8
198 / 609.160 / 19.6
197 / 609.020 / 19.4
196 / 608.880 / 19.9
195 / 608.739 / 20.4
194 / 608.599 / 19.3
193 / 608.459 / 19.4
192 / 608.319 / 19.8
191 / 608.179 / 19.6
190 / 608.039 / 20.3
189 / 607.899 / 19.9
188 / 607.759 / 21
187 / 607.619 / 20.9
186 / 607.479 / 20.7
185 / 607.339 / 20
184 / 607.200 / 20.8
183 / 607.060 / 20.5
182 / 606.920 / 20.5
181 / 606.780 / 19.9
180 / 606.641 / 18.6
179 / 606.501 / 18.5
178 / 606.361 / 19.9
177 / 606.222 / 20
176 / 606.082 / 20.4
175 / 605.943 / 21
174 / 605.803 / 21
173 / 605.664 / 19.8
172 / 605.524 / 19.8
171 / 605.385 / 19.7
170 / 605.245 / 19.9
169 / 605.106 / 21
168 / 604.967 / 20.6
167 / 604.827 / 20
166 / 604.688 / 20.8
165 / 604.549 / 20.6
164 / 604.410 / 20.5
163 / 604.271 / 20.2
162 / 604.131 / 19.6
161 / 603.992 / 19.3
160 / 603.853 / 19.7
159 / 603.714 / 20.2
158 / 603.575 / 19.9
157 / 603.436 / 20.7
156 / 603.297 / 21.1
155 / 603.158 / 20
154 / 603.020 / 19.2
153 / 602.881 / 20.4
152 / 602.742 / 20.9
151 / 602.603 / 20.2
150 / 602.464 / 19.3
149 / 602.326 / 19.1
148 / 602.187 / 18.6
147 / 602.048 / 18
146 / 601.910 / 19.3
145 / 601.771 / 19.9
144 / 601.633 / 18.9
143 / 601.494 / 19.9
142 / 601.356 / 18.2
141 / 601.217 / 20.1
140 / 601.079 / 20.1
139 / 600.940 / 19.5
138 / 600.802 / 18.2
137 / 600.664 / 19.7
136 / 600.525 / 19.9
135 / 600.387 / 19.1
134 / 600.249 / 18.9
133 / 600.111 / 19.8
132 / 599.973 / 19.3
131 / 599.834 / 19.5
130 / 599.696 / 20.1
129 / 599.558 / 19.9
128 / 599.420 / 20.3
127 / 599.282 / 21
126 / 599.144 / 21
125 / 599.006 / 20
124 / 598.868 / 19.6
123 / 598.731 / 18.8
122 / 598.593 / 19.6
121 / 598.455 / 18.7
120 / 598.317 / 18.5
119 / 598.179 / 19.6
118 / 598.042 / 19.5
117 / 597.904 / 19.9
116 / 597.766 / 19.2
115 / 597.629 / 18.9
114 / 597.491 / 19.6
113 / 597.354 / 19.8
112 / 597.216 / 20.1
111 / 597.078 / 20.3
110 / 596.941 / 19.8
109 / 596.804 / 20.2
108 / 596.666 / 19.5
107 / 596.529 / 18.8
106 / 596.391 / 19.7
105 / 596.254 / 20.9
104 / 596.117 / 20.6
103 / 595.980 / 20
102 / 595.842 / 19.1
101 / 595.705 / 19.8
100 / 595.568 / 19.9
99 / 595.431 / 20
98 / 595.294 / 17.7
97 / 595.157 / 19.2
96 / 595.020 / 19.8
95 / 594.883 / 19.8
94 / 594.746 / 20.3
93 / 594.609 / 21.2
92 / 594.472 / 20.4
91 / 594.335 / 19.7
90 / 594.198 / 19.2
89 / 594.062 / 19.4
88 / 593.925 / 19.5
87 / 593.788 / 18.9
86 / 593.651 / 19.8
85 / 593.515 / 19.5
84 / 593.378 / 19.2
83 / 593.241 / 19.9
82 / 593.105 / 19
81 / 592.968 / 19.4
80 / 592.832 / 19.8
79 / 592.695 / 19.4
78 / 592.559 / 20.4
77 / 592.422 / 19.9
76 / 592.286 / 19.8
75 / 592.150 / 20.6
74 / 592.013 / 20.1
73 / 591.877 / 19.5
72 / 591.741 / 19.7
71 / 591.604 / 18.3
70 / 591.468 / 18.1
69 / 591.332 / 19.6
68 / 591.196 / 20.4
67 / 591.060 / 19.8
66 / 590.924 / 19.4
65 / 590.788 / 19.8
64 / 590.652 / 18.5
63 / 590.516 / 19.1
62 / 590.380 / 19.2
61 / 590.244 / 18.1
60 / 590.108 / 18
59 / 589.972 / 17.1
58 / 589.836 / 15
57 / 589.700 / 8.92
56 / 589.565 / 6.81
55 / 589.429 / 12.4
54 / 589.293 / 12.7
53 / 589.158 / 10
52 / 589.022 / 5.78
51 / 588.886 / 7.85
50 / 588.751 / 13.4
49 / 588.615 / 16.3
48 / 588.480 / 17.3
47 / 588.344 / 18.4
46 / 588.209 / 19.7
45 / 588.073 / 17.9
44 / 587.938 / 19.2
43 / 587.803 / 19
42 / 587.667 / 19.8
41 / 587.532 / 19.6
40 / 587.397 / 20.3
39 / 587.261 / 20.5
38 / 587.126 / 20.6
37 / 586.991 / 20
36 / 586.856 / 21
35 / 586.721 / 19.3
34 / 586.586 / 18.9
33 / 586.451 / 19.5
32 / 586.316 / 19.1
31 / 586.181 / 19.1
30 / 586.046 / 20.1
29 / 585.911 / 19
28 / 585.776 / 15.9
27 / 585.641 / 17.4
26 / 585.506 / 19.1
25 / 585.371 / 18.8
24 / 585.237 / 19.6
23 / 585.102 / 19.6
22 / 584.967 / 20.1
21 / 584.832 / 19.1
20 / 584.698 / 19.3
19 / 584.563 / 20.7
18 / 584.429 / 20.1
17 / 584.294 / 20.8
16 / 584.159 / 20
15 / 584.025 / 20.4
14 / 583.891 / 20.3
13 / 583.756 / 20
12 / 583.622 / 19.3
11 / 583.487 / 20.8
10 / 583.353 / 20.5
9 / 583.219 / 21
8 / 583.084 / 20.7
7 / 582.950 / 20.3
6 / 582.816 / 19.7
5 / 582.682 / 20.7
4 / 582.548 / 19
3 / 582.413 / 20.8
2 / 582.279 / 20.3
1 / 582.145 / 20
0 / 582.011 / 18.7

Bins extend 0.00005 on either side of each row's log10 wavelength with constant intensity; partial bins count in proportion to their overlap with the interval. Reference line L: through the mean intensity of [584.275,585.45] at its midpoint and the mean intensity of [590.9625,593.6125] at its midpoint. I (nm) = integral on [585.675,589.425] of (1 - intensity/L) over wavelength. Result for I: 0.45 nm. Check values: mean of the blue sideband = 19.7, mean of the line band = 17.3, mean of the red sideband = 19.6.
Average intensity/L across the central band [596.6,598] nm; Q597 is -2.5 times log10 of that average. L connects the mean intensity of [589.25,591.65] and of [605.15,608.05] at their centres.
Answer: -0.09 mag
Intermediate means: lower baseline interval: 16.8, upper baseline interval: 20.2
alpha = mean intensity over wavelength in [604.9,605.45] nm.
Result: 20.3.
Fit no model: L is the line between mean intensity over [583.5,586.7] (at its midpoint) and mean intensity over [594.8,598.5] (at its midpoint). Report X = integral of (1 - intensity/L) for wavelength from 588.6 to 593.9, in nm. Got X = 0.63 nm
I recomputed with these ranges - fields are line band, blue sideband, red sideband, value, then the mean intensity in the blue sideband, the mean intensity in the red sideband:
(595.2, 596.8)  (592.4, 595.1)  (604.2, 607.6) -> 0.012 nm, 19.7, 20.2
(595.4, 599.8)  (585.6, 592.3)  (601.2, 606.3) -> -0.196 nm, 17.5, 19.9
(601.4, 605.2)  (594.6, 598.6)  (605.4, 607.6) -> 0.009 nm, 19.6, 20.1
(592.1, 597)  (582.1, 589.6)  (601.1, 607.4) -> -0.155 nm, 18.4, 19.9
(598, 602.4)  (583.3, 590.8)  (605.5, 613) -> -0.155 nm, 17.8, 19.5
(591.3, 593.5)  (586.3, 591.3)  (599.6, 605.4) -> -0.227 nm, 17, 19.8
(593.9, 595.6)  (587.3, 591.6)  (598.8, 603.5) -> -0.170 nm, 16.4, 19.7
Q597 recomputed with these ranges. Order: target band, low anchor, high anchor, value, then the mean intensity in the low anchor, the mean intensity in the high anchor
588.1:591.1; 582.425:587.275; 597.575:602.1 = 0.28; 19.7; 19.5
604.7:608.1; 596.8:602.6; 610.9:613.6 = -0.06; 19.5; 18.9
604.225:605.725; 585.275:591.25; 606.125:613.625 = -0.08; 17.2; 19.4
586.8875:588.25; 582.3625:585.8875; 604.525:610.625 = 0.00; 19.7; 19.9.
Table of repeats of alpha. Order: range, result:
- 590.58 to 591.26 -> 19.6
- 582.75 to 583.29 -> 20.4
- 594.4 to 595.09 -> 20.3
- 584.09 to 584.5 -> 20.3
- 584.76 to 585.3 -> 19.6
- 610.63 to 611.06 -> 19.6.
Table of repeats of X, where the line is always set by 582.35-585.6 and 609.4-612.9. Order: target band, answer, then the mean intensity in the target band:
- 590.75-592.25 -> 0.009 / 19.6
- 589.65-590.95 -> 0.157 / 17.4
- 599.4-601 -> -0.012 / 19.5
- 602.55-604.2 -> -0.076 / 20.1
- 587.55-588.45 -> 0.040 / 19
